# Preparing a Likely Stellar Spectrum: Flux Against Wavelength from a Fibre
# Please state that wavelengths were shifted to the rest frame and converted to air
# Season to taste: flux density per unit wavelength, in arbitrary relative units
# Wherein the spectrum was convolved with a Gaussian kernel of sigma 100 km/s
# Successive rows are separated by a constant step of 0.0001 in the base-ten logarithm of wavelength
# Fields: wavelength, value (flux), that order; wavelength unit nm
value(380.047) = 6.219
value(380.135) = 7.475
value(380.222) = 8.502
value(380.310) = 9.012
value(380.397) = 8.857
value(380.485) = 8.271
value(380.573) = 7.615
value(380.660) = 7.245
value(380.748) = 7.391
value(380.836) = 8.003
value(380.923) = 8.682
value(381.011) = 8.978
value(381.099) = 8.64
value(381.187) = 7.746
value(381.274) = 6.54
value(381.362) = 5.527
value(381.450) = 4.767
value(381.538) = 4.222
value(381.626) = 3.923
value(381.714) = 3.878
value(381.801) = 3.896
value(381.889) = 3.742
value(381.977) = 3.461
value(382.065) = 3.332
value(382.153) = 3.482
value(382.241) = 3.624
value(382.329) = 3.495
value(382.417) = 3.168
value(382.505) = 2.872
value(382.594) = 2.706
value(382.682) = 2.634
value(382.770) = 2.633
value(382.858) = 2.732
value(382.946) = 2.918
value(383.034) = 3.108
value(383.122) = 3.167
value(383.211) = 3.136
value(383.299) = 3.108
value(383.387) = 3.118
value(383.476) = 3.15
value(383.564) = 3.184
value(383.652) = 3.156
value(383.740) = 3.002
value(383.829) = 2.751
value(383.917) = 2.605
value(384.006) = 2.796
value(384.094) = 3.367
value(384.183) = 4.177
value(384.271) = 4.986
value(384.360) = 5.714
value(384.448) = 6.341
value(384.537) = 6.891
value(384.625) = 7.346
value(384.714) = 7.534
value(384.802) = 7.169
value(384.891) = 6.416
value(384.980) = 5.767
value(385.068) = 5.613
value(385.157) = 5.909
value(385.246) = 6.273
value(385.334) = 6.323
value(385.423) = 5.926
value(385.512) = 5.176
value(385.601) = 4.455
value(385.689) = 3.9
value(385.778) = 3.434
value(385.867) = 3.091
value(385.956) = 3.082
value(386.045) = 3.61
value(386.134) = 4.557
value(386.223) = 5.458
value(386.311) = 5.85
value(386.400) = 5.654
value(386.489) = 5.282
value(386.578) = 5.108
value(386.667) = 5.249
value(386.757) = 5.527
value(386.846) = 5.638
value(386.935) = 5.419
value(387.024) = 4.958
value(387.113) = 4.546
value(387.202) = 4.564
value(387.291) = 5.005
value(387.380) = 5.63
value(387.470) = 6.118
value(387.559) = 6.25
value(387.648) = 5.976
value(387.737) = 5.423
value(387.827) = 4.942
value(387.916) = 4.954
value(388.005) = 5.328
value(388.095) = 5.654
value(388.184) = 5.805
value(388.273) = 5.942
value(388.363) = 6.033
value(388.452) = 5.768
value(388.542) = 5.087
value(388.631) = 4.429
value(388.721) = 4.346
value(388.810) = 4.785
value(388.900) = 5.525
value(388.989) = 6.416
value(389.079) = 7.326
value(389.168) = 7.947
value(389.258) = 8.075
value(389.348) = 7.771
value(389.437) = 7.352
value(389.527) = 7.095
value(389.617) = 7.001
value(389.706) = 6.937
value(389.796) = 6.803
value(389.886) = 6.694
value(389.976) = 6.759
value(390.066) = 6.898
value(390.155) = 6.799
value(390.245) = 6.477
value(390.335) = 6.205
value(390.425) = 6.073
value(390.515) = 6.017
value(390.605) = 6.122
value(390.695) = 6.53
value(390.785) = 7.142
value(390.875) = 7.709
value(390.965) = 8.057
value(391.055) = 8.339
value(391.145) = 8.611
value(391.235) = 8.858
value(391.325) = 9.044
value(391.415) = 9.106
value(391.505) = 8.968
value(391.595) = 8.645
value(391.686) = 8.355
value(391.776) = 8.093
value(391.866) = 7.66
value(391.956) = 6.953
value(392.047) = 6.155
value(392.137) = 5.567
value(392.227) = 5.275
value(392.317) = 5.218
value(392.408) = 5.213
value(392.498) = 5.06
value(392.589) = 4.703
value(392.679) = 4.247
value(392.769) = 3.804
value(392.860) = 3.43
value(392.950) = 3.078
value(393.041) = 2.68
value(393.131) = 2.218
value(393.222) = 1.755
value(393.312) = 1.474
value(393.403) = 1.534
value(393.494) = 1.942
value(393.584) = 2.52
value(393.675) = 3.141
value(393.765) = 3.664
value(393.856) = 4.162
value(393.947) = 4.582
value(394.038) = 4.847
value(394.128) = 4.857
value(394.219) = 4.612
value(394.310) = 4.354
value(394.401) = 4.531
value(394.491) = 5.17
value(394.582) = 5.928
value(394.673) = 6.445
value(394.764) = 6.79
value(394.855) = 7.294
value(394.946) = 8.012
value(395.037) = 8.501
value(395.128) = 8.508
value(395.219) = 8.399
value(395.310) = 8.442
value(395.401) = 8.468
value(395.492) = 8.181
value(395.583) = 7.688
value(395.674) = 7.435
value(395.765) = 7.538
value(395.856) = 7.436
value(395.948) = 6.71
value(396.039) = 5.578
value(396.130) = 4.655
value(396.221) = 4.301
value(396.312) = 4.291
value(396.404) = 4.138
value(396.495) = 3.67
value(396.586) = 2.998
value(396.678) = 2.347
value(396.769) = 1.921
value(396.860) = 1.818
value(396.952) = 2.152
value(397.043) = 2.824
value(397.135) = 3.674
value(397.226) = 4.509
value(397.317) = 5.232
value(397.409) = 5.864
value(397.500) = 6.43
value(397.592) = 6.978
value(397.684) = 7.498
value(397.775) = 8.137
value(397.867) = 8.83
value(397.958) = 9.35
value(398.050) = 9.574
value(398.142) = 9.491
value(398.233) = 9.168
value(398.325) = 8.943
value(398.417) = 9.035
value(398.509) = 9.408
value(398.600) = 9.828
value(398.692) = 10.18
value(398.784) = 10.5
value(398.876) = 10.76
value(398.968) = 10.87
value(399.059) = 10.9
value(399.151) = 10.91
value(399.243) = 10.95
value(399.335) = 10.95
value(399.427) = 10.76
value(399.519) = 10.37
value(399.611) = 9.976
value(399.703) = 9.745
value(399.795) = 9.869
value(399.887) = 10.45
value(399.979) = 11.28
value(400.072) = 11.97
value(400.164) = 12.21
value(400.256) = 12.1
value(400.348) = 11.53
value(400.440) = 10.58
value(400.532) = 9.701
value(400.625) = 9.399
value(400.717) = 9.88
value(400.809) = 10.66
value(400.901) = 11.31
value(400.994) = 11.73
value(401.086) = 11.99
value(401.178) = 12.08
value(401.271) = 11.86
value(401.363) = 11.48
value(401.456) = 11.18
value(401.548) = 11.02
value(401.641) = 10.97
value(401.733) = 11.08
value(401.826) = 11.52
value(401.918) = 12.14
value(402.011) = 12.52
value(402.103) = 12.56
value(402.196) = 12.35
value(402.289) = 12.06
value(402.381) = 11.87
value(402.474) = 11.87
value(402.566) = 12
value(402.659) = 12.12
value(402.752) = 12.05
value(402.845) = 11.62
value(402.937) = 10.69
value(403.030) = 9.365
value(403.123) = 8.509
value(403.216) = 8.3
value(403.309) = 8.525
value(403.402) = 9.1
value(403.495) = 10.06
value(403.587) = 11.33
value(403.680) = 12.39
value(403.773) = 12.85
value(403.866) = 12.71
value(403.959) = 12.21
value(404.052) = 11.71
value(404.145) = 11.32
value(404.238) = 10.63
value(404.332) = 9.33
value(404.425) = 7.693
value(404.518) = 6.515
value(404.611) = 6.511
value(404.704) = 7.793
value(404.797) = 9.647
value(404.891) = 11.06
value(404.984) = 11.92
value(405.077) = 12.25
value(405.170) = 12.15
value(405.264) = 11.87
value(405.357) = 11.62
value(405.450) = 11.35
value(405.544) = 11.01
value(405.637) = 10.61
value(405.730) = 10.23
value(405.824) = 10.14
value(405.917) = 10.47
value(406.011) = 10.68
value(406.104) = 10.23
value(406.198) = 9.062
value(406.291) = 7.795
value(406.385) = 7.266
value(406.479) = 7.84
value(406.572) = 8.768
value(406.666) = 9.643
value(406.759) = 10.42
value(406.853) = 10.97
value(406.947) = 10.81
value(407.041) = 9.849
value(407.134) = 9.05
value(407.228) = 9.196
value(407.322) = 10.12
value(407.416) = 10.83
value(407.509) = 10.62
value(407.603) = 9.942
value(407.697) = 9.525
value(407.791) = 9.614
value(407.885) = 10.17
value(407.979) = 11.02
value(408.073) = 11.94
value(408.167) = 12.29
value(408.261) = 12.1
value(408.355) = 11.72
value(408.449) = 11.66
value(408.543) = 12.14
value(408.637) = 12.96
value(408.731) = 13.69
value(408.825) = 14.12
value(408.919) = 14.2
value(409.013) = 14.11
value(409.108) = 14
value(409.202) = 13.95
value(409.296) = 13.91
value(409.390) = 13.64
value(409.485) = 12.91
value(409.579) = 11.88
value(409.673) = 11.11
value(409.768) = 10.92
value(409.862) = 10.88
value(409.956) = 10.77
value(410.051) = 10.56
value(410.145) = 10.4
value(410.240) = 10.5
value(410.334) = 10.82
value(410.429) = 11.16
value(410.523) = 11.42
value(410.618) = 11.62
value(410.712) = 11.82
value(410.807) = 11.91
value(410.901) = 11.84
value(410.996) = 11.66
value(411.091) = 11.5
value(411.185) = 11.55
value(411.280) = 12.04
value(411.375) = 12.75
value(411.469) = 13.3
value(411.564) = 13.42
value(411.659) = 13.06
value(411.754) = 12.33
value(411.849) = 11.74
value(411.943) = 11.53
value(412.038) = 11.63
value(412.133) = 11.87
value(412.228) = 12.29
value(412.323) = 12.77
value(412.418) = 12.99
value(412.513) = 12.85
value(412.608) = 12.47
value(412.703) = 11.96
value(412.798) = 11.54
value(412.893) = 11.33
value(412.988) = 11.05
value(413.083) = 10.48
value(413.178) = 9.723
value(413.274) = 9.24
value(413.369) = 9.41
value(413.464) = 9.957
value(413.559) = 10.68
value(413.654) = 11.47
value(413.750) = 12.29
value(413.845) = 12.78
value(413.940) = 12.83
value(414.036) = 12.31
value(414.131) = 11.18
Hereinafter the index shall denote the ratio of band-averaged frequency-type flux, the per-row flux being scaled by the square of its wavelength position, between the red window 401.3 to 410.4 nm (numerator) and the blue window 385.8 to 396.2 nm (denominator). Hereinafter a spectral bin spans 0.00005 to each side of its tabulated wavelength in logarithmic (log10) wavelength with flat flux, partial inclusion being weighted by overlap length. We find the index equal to 2.0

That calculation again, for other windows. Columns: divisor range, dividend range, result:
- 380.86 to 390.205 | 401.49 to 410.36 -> 2.36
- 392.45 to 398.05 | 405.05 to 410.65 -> 2.30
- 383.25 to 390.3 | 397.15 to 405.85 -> 2.06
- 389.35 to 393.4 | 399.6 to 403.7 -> 1.87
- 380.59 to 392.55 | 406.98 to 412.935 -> 2.38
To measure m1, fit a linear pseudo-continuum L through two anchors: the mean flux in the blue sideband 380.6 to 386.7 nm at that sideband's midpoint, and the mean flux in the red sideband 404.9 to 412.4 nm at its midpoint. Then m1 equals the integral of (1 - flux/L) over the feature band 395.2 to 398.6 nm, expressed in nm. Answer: 0.80 nm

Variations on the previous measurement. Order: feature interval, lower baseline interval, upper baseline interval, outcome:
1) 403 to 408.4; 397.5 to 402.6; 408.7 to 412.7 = 0.59 nm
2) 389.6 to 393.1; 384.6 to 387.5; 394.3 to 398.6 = -0.40 nm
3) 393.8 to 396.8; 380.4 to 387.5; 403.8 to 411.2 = 0.75 nm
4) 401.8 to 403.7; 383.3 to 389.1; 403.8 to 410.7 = -0.28 nm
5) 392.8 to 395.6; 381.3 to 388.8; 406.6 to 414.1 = 0.85 nm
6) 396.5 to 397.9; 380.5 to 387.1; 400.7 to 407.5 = 0.65 nm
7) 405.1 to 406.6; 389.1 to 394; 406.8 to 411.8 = 0.06 nm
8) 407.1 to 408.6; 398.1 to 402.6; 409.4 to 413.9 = 0.08 nm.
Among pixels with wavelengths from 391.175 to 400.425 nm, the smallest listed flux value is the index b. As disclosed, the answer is 1.474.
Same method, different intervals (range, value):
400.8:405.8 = 6.511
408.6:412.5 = 10.4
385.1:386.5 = 3.082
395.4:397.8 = 1.818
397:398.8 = 2.824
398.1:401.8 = 8.943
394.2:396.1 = 4.354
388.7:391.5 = 4.346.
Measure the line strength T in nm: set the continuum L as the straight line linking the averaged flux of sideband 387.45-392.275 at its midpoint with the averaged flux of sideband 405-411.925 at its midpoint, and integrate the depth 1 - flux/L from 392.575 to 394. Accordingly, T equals 0.85 nm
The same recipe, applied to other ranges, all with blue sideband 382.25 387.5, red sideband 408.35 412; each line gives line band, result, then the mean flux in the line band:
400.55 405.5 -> -0.455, 10.9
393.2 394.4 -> 0.635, 3.42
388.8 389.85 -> -0.201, 6.99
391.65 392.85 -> 0.169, 5.78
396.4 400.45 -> 0.219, 8.27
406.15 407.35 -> 0.202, 9.28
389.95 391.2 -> -0.150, 7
